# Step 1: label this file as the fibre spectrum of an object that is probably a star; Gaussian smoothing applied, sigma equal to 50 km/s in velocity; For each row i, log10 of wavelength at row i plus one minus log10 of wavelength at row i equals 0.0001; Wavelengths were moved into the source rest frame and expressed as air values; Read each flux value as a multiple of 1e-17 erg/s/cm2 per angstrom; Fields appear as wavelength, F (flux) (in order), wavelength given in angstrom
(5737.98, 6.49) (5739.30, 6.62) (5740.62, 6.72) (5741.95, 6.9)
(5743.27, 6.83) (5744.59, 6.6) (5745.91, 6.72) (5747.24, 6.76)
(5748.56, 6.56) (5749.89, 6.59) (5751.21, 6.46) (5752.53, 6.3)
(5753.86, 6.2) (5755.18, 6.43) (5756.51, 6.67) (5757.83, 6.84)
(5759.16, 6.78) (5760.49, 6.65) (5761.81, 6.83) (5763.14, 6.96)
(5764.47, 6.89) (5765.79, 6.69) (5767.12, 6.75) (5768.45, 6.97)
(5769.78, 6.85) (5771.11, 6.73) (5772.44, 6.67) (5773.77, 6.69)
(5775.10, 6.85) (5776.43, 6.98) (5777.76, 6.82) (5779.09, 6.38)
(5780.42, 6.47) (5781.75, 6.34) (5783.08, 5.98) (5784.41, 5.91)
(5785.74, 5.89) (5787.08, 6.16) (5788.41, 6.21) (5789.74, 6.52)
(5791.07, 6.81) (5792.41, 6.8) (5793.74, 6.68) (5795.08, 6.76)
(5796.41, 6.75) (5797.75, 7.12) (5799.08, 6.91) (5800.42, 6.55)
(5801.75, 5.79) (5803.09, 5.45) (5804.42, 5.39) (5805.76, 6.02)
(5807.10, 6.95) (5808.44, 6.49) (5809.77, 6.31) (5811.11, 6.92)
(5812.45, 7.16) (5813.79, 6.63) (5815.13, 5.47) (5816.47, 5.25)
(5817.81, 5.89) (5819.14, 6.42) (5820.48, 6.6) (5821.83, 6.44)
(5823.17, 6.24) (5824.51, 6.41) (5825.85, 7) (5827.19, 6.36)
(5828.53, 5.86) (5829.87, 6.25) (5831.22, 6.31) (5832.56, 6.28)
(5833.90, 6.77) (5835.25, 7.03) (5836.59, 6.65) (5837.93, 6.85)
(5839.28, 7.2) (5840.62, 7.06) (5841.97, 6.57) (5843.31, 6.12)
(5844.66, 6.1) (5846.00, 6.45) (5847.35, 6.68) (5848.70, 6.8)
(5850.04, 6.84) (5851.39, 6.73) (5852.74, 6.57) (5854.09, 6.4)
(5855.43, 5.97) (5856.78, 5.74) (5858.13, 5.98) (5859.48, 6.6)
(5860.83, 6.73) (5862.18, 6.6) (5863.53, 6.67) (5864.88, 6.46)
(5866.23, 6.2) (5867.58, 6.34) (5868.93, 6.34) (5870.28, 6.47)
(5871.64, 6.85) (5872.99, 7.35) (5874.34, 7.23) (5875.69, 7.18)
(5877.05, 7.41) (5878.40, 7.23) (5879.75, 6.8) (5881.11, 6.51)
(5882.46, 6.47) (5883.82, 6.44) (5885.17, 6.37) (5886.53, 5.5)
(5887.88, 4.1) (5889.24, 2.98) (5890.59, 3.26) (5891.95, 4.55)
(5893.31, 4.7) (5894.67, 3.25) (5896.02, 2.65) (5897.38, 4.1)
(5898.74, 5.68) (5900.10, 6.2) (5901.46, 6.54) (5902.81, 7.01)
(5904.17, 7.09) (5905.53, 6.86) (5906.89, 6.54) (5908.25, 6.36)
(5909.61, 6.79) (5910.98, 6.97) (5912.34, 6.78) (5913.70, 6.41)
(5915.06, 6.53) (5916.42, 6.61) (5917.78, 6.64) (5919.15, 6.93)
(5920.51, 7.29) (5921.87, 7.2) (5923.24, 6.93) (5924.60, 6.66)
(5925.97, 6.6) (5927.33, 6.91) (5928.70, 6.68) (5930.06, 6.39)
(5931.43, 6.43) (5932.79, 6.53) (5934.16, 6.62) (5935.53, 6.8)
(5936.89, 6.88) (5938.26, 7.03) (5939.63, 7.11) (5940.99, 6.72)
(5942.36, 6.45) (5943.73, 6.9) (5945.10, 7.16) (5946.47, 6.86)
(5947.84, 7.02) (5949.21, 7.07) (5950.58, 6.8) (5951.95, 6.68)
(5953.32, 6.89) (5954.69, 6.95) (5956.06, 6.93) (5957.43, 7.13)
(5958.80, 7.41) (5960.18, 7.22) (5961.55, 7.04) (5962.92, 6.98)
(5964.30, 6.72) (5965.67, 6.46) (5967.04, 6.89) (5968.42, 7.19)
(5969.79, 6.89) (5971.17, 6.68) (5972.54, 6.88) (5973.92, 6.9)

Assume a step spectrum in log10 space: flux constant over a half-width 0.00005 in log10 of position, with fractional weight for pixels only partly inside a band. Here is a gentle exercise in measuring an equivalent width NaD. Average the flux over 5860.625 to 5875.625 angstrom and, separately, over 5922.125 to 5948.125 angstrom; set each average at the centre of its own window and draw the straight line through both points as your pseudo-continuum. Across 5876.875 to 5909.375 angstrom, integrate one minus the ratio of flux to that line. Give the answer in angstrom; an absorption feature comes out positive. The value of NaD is 5.41 angstrom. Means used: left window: 6.68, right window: 6.77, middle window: 5.6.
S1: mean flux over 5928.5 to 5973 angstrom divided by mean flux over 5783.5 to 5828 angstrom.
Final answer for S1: 1.1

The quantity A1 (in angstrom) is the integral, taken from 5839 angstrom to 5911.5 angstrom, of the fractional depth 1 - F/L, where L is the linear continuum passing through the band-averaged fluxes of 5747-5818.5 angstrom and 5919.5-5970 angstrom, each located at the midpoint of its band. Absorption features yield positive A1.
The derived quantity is 6.1 angstrom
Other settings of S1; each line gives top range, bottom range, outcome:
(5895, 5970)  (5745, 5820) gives 1.02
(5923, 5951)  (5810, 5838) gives 1.06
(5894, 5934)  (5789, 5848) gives 0.98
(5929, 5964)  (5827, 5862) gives 1.06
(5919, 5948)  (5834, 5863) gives 1.04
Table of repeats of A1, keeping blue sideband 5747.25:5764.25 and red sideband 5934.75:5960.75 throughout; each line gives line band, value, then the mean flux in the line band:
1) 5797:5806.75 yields 0.7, 6.2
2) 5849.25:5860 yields 0.7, 6.36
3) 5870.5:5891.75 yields 2.3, 6.08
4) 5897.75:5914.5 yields 0.8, 6.56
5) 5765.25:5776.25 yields -0.2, 6.78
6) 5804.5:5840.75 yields 1.5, 6.45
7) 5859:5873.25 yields 0.5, 6.58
